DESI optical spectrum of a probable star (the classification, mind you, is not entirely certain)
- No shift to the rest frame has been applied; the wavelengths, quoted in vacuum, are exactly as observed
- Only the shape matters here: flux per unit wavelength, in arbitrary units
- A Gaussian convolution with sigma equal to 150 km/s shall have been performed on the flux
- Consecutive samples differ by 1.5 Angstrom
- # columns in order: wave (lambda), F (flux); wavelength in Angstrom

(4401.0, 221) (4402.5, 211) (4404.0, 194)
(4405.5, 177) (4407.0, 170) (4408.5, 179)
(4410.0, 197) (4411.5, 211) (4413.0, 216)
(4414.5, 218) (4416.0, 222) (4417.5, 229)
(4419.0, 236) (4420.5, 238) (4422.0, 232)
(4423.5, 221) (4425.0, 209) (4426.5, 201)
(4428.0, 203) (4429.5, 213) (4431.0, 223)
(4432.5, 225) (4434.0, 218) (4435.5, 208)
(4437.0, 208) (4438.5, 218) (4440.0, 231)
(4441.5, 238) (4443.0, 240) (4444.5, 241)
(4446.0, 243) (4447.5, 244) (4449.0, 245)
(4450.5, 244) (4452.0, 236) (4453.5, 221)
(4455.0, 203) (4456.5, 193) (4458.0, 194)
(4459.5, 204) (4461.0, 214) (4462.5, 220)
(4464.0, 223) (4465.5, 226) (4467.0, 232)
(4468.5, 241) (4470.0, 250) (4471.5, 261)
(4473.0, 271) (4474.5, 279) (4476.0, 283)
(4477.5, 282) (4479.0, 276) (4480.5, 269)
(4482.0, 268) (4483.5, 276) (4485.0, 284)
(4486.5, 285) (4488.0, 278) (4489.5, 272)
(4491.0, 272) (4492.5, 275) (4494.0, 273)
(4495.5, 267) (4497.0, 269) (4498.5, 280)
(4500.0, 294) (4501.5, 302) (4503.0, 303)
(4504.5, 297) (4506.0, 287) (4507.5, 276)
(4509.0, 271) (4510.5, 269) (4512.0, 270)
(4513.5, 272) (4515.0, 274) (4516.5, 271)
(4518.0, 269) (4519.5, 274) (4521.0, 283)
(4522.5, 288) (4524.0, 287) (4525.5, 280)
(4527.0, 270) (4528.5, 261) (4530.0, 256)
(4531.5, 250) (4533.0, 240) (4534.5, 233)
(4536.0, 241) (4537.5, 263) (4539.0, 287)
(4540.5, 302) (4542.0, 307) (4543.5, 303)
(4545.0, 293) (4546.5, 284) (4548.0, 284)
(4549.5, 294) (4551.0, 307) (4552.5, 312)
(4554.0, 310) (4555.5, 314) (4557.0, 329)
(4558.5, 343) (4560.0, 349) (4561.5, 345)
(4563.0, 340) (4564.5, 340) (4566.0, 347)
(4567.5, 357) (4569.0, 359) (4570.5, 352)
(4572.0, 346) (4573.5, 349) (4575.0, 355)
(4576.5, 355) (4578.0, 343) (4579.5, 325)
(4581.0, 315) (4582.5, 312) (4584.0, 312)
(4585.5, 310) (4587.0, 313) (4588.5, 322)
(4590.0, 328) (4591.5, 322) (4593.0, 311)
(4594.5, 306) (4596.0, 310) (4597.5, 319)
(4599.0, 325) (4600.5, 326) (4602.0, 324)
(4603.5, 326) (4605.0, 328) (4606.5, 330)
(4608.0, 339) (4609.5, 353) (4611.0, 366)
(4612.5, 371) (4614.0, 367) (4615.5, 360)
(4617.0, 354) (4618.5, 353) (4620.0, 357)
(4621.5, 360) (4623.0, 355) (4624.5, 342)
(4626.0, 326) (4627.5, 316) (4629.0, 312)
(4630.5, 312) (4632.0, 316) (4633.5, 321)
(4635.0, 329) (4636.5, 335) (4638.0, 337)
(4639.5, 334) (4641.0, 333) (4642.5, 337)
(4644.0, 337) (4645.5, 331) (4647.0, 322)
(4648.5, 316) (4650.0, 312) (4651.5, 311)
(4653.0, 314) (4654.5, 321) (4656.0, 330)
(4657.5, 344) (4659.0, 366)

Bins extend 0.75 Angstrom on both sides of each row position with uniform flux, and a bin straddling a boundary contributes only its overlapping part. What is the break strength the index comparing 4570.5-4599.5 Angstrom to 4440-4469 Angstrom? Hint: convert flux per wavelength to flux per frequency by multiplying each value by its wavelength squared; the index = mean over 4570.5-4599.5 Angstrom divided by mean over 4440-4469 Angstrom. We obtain 1.52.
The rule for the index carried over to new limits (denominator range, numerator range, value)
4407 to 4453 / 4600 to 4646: 1.66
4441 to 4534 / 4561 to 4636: 1.35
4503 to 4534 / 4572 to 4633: 1.27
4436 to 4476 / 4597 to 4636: 1.56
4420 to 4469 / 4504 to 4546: 1.28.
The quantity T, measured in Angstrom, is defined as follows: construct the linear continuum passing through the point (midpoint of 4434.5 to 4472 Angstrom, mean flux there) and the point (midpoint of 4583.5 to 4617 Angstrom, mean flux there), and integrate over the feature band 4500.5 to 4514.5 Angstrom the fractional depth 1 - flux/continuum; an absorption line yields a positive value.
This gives -0.9 Angstrom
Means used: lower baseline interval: 227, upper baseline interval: 331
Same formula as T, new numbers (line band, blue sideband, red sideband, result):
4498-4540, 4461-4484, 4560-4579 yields 3.6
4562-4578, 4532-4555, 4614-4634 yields -2.5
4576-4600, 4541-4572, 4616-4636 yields 0.6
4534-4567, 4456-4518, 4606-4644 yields -0.8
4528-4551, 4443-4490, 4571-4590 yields 2.0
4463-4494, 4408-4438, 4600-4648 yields -1.9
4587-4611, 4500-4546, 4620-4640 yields -0.8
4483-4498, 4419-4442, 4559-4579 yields 0.0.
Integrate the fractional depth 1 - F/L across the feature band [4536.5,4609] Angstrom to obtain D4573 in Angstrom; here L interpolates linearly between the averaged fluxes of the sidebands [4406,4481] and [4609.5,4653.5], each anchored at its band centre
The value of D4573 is -4.8 Angstrom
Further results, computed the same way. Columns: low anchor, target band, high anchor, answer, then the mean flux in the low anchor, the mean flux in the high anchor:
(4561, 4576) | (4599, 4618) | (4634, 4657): -0.4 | 349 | 327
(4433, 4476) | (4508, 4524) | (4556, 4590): 0.6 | 231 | 337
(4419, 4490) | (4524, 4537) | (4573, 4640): 1.3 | 238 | 333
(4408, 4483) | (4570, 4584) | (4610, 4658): -1.6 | 230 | 335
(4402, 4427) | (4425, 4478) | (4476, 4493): 3.2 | 210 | 276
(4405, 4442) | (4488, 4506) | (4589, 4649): -1.6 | 214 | 334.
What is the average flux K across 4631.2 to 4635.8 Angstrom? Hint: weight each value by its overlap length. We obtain 322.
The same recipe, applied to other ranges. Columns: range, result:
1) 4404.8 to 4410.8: 181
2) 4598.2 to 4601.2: 325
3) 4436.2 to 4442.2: 223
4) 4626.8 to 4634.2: 315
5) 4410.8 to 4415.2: 215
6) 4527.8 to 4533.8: 252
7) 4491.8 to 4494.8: 274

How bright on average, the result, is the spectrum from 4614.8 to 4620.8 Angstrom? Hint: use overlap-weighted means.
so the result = 356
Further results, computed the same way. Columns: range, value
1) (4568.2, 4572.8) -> 352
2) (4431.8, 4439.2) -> 215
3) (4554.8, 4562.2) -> 336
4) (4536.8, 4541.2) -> 284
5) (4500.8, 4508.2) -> 293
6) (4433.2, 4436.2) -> 213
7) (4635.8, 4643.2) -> 335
